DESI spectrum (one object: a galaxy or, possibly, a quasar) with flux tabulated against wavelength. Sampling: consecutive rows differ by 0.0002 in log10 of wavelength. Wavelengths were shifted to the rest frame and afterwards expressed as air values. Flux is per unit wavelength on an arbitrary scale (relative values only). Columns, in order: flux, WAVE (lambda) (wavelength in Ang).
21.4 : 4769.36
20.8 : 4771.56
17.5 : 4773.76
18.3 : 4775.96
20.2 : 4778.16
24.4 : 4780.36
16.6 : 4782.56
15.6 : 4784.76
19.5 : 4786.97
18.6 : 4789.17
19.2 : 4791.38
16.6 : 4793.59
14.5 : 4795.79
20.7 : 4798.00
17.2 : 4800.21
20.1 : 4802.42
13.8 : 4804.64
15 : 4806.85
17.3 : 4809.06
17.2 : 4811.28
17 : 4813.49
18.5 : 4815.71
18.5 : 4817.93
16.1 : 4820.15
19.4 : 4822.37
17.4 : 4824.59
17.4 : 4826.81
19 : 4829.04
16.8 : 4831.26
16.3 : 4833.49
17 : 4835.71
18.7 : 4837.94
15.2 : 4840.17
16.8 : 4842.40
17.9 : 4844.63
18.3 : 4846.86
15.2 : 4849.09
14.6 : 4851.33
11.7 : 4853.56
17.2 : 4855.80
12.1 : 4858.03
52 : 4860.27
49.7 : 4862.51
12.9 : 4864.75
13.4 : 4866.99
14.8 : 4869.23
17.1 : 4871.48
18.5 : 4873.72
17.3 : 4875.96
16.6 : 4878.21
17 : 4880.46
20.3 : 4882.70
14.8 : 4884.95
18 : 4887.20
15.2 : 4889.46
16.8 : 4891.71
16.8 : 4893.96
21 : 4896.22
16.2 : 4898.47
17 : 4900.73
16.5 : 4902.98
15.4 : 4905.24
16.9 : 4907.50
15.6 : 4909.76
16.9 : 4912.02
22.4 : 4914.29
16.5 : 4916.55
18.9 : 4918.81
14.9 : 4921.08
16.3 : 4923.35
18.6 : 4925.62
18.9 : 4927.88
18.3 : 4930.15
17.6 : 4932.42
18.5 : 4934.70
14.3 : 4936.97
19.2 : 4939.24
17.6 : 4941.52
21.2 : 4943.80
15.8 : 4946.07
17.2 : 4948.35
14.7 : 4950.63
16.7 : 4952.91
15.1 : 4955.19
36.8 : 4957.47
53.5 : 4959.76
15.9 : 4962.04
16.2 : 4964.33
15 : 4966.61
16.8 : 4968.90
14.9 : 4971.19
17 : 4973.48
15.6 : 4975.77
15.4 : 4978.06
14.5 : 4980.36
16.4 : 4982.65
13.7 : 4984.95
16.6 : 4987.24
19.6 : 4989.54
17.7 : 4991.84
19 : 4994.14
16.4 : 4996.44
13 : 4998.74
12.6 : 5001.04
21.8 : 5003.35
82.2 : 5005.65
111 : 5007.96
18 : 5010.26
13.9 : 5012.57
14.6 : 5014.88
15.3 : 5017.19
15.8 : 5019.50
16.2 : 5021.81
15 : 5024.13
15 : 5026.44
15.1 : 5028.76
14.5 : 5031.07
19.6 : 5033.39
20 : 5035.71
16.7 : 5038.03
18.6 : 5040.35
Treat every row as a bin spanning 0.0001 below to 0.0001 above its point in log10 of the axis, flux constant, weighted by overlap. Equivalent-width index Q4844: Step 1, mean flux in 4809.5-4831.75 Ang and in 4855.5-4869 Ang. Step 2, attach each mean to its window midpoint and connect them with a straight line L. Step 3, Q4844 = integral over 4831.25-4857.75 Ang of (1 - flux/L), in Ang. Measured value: 7.30 Ang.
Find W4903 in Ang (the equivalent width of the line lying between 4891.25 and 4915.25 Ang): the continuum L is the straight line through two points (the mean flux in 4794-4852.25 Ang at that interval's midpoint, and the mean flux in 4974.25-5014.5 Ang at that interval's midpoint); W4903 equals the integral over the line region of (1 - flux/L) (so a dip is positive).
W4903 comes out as 4.16 Ang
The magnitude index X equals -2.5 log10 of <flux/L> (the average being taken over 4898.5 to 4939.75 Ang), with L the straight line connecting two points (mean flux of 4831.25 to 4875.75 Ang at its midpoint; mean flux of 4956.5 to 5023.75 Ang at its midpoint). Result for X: 0.23 mag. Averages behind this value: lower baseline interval 19.3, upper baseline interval 23.5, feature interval 17.3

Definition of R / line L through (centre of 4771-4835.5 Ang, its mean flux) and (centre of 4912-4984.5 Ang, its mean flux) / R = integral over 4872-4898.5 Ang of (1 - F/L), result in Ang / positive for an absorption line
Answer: 1.30 Ang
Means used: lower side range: 17.9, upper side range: 18.7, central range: 17.4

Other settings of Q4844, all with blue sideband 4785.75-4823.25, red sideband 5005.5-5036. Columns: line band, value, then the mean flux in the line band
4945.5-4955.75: 3.2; 15.9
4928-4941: 2.8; 17.7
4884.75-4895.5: 2.2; 16.6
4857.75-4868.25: -4.9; 29.1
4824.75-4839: 0.9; 17.5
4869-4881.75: 2.0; 17.1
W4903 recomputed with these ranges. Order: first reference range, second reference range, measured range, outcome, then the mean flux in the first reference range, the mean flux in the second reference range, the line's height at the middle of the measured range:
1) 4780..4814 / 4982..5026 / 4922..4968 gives 5.7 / 17.6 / 24.6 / 22.6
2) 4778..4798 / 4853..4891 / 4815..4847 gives 2.8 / 18.4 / 20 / 19.2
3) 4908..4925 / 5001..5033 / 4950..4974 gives 0.5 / 17.4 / 27.5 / 22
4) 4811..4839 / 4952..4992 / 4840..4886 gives -3.1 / 17.7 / 19.3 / 18.1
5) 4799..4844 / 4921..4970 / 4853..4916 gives -1.9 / 17.2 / 19.6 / 18.4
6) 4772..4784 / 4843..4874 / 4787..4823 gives 4.0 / 19.4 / 20.4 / 19.7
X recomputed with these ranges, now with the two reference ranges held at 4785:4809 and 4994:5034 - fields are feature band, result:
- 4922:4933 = 0.23 mag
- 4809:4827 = 0.03 mag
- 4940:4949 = 0.25 mag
